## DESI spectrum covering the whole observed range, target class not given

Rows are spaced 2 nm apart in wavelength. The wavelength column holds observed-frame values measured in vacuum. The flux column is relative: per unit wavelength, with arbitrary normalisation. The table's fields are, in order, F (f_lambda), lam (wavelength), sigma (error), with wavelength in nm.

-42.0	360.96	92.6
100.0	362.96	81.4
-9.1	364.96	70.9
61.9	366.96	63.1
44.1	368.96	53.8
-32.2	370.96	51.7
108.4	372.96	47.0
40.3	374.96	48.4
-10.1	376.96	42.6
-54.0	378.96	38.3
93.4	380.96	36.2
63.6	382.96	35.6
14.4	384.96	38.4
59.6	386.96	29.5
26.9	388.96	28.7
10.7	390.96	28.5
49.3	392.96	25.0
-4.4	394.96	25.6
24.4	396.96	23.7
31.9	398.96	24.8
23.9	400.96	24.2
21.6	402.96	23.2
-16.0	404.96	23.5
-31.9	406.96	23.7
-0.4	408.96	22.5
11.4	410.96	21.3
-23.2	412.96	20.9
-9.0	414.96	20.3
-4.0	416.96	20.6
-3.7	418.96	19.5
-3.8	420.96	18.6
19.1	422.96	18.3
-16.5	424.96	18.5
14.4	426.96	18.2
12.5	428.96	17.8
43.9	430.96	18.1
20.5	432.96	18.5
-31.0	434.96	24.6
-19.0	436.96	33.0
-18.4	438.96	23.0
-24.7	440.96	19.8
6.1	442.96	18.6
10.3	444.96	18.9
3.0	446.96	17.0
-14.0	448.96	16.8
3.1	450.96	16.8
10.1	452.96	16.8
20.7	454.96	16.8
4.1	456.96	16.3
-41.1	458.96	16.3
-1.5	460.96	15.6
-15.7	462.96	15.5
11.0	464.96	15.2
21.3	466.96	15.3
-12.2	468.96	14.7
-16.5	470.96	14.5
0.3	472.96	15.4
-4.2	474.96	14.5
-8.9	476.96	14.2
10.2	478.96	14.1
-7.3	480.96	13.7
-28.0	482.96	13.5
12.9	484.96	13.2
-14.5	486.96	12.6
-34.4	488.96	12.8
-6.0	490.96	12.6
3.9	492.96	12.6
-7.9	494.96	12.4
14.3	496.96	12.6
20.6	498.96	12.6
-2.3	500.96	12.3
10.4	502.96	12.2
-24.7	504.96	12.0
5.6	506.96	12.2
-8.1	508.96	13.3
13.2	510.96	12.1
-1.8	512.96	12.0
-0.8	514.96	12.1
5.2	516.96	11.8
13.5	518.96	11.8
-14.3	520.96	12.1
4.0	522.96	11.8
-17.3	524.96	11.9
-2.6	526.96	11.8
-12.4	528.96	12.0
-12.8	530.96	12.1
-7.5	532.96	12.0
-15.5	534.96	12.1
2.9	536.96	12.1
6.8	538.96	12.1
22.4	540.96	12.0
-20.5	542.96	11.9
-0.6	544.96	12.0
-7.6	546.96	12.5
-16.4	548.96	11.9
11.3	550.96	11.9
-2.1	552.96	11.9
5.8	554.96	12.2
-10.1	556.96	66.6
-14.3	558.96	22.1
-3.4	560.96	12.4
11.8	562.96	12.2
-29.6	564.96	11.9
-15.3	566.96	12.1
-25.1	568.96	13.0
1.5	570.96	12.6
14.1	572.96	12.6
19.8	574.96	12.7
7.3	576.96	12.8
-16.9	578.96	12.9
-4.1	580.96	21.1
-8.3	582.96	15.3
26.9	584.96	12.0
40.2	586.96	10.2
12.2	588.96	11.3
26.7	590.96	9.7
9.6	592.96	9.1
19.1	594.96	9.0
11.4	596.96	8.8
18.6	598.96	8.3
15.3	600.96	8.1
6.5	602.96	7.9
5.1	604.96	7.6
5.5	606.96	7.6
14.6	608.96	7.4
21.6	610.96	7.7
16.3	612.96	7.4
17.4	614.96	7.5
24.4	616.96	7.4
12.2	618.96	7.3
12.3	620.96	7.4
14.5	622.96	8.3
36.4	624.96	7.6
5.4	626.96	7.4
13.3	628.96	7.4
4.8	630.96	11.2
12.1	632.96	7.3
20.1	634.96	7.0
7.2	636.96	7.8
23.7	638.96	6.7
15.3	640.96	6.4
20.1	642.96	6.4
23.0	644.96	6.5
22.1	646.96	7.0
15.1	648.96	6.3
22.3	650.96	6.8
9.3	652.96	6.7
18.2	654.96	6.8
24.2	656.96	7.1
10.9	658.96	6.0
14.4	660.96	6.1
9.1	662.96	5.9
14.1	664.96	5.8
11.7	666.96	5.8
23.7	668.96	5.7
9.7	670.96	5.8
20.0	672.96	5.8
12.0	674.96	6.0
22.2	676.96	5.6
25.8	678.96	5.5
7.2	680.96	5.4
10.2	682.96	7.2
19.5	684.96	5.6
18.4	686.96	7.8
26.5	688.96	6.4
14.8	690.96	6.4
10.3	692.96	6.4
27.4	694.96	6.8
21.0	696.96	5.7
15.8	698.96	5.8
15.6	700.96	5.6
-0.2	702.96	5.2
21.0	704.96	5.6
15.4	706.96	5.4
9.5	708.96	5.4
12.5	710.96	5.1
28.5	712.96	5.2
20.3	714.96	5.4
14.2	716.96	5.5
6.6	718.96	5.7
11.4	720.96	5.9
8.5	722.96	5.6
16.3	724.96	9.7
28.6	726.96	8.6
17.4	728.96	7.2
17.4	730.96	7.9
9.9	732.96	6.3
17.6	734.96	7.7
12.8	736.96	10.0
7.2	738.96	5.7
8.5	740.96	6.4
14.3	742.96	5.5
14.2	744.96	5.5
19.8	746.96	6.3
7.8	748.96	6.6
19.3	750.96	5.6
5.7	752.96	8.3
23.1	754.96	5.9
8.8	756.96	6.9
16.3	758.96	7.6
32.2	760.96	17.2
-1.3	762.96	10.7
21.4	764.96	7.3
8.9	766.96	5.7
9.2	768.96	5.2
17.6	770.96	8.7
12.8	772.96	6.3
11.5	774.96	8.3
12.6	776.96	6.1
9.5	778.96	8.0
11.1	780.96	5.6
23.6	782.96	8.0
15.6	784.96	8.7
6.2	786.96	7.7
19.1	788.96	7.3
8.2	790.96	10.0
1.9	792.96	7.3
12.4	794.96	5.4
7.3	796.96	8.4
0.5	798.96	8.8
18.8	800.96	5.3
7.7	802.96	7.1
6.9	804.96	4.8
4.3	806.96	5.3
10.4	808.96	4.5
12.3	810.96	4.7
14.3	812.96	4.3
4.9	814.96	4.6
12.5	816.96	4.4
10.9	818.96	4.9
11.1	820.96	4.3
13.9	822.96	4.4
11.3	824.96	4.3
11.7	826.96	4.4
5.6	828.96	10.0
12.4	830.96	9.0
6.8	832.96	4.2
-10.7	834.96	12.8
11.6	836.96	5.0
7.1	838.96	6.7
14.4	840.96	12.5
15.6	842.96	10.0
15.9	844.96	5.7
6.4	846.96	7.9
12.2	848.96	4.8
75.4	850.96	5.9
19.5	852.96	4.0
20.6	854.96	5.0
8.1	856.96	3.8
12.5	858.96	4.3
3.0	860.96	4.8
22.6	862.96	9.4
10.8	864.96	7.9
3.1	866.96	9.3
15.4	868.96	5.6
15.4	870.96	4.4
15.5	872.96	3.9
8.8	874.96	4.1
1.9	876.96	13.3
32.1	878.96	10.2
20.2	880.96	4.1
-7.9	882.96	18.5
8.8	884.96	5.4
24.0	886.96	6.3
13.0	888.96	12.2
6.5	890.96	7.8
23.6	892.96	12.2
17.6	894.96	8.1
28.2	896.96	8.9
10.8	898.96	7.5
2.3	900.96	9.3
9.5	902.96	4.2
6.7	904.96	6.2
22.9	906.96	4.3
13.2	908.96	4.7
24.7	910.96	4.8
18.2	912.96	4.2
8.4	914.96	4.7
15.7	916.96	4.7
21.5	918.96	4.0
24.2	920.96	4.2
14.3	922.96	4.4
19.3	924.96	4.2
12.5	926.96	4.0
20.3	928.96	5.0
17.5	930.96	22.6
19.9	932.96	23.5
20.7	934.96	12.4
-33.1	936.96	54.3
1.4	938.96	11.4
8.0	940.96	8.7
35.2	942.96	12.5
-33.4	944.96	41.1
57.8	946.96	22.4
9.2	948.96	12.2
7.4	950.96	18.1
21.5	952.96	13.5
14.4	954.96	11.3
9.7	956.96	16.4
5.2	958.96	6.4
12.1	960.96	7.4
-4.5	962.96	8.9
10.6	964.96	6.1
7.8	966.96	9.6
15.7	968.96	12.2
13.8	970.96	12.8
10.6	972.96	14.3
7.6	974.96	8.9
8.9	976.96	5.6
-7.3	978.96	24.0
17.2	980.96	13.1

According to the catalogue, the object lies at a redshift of 1.28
